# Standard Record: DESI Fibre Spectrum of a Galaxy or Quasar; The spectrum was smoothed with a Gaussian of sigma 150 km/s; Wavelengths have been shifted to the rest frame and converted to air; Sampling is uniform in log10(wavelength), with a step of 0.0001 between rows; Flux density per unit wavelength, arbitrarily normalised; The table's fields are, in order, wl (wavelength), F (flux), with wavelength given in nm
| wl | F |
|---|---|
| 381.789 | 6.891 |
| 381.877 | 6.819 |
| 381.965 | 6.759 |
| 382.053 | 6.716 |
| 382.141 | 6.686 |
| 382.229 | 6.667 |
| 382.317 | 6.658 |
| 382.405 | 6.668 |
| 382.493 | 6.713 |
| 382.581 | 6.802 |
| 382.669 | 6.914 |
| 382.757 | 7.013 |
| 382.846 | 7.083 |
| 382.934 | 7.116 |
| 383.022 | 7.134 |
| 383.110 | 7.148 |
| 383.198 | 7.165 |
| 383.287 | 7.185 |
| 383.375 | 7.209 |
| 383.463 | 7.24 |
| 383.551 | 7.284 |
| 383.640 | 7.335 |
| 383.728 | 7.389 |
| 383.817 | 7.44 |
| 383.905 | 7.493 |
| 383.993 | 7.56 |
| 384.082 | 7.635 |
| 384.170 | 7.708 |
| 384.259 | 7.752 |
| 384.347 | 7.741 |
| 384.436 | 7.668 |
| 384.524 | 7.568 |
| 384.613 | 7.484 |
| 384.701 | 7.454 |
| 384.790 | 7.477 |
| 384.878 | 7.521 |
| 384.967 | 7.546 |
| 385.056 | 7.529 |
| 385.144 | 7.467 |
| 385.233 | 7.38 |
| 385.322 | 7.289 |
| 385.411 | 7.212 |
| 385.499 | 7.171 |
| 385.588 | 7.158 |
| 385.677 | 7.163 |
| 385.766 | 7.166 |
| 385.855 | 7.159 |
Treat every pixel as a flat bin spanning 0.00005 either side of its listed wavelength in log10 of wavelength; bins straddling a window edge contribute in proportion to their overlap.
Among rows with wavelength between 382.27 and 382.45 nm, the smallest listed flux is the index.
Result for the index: 6.658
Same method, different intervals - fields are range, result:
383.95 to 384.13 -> 7.56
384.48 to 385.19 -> 7.454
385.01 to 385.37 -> 7.289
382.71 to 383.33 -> 7.013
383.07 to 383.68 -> 7.148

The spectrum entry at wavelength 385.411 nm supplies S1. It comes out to 7.212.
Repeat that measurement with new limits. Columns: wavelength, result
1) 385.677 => 7.163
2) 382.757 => 7.013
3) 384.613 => 7.484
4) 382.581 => 6.802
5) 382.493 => 6.713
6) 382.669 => 6.914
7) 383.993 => 7.56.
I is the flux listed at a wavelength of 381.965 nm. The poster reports 6.759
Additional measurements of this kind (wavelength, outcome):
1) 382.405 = 6.668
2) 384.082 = 7.635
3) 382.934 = 7.116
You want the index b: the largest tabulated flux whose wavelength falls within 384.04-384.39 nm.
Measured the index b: 7.752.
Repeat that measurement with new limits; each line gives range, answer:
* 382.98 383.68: 7.335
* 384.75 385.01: 7.546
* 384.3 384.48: 7.741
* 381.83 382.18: 6.819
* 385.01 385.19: 7.529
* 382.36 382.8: 7.013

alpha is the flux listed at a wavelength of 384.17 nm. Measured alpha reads 7.708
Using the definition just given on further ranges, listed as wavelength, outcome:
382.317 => 6.658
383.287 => 7.185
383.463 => 7.24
